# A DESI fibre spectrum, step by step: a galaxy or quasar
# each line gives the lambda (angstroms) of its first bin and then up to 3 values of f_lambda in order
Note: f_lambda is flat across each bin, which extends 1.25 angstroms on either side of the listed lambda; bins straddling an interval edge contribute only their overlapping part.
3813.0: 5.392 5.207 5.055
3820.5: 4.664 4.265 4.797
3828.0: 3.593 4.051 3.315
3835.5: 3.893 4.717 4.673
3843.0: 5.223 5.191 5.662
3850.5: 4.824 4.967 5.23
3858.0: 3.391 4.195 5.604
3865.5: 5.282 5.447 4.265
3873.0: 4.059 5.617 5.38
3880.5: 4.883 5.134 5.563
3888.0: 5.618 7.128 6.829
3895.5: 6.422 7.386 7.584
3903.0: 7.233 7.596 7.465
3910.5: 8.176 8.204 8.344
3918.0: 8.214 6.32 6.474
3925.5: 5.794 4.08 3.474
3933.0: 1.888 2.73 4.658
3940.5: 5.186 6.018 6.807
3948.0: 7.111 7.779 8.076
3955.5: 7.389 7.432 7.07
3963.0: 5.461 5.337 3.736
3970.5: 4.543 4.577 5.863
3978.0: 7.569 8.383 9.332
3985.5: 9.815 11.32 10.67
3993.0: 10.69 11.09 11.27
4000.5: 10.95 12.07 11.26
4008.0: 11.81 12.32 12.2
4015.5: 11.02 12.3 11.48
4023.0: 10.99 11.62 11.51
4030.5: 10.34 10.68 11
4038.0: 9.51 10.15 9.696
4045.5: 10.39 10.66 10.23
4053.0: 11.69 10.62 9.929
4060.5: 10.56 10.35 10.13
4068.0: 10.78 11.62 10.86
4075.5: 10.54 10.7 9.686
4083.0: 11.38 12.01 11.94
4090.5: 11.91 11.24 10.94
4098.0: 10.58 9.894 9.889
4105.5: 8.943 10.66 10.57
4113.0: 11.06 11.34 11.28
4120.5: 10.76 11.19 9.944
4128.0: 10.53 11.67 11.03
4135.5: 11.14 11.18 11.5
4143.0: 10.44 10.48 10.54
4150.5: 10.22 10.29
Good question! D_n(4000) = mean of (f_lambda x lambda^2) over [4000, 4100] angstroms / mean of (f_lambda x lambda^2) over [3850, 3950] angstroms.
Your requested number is 2.0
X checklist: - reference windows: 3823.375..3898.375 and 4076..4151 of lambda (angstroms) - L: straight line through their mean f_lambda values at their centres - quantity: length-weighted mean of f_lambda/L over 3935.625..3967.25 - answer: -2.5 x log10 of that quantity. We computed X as 0.12 mag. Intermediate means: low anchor 5.04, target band 6.35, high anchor 10.8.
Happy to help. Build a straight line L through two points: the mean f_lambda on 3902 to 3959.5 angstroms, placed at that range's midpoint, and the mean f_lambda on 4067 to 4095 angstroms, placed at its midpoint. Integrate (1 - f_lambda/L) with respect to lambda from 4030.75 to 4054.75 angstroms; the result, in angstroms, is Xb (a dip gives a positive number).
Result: -1.2 angstroms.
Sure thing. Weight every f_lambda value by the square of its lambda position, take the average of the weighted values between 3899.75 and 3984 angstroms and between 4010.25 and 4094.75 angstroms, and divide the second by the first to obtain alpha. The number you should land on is 1.8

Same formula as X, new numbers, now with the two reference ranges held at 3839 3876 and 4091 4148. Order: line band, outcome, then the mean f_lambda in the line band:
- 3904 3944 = 0.07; 5.92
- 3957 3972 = 0.29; 5.55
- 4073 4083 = -0.07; 10.5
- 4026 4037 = -0.24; 10.9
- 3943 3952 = -0.03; 7.09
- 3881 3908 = -0.16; 6.64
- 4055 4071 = -0.11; 10.5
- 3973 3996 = -0.17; 9.1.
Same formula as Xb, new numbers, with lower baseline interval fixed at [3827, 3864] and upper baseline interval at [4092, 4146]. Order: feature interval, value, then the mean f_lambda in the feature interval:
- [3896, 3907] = -2.92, 7.38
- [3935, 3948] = 2.59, 5.41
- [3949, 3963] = -0.60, 7.35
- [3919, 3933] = 3.02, 4.98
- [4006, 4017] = -4.63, 11.8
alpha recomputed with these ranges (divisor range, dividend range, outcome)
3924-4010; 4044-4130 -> 1.53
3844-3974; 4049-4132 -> 2.02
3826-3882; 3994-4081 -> 2.55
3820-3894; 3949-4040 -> 2.06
